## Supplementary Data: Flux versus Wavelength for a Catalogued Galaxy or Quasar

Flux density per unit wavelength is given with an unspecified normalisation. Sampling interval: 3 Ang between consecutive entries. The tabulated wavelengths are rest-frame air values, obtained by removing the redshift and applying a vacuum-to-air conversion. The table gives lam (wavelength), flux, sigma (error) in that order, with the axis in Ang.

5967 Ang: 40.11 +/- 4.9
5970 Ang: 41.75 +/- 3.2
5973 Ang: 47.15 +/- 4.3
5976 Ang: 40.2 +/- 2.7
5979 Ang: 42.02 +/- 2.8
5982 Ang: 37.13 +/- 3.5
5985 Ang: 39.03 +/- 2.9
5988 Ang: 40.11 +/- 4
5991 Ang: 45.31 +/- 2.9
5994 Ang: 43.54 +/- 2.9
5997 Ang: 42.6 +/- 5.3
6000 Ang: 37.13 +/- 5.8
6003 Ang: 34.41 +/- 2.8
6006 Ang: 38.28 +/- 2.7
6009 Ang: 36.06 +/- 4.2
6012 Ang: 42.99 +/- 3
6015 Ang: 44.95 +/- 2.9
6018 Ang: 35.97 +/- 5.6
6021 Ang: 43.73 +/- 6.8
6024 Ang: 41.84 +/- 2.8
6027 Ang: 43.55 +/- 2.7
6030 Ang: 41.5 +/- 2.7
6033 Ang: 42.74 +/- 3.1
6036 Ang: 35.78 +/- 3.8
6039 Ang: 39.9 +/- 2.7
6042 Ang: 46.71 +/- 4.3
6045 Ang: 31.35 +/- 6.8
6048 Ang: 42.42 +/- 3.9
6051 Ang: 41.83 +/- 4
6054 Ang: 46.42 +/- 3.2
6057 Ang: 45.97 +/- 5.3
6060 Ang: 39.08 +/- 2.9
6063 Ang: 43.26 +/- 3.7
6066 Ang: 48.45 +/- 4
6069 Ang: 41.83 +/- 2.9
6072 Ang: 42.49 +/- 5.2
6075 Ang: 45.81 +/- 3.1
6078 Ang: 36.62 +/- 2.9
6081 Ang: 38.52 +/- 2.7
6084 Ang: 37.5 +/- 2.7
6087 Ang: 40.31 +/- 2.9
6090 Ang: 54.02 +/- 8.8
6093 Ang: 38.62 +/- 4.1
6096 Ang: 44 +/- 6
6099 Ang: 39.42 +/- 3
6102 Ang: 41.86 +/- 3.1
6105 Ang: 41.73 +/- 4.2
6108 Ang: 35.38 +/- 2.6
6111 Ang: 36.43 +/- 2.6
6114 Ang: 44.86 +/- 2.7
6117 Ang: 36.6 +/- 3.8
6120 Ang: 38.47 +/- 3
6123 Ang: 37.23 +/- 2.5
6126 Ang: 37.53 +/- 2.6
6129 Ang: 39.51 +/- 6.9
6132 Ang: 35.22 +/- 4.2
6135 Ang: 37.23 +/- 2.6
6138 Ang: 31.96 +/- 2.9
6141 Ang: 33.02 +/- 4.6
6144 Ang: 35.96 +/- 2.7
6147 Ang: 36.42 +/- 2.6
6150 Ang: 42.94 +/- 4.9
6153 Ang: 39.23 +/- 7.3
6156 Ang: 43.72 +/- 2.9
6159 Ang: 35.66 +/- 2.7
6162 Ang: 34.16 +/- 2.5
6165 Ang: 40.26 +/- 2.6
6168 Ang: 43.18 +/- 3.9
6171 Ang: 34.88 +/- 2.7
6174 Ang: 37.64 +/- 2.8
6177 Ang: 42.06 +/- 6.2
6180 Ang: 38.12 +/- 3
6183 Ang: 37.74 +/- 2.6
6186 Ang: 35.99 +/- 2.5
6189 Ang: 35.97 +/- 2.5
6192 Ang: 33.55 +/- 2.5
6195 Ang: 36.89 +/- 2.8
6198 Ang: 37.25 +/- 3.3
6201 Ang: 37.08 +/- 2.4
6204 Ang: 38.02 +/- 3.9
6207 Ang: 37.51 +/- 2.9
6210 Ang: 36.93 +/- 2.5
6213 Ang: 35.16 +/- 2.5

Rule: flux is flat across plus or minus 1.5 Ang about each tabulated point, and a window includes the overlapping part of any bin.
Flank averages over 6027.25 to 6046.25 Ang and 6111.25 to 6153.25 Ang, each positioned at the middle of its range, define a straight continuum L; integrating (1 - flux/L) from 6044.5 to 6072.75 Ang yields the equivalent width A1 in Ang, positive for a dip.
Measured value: -2.33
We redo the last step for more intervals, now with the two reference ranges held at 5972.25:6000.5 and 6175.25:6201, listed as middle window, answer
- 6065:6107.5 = -2.9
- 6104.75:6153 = 1.2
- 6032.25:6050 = 0.2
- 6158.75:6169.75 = -0.2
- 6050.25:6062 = -1.0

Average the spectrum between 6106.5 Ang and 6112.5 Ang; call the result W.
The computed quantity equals 35.9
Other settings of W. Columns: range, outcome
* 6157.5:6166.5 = 36.7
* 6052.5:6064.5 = 43.7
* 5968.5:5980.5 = 42.8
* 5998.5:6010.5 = 36.5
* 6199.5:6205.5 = 37.6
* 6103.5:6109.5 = 38.6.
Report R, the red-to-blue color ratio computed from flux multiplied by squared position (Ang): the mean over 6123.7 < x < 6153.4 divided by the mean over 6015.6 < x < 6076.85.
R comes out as 0.9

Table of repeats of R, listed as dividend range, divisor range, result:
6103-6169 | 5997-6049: 0.99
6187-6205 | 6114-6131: 0.97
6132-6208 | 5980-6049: 0.98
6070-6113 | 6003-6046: 1.04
